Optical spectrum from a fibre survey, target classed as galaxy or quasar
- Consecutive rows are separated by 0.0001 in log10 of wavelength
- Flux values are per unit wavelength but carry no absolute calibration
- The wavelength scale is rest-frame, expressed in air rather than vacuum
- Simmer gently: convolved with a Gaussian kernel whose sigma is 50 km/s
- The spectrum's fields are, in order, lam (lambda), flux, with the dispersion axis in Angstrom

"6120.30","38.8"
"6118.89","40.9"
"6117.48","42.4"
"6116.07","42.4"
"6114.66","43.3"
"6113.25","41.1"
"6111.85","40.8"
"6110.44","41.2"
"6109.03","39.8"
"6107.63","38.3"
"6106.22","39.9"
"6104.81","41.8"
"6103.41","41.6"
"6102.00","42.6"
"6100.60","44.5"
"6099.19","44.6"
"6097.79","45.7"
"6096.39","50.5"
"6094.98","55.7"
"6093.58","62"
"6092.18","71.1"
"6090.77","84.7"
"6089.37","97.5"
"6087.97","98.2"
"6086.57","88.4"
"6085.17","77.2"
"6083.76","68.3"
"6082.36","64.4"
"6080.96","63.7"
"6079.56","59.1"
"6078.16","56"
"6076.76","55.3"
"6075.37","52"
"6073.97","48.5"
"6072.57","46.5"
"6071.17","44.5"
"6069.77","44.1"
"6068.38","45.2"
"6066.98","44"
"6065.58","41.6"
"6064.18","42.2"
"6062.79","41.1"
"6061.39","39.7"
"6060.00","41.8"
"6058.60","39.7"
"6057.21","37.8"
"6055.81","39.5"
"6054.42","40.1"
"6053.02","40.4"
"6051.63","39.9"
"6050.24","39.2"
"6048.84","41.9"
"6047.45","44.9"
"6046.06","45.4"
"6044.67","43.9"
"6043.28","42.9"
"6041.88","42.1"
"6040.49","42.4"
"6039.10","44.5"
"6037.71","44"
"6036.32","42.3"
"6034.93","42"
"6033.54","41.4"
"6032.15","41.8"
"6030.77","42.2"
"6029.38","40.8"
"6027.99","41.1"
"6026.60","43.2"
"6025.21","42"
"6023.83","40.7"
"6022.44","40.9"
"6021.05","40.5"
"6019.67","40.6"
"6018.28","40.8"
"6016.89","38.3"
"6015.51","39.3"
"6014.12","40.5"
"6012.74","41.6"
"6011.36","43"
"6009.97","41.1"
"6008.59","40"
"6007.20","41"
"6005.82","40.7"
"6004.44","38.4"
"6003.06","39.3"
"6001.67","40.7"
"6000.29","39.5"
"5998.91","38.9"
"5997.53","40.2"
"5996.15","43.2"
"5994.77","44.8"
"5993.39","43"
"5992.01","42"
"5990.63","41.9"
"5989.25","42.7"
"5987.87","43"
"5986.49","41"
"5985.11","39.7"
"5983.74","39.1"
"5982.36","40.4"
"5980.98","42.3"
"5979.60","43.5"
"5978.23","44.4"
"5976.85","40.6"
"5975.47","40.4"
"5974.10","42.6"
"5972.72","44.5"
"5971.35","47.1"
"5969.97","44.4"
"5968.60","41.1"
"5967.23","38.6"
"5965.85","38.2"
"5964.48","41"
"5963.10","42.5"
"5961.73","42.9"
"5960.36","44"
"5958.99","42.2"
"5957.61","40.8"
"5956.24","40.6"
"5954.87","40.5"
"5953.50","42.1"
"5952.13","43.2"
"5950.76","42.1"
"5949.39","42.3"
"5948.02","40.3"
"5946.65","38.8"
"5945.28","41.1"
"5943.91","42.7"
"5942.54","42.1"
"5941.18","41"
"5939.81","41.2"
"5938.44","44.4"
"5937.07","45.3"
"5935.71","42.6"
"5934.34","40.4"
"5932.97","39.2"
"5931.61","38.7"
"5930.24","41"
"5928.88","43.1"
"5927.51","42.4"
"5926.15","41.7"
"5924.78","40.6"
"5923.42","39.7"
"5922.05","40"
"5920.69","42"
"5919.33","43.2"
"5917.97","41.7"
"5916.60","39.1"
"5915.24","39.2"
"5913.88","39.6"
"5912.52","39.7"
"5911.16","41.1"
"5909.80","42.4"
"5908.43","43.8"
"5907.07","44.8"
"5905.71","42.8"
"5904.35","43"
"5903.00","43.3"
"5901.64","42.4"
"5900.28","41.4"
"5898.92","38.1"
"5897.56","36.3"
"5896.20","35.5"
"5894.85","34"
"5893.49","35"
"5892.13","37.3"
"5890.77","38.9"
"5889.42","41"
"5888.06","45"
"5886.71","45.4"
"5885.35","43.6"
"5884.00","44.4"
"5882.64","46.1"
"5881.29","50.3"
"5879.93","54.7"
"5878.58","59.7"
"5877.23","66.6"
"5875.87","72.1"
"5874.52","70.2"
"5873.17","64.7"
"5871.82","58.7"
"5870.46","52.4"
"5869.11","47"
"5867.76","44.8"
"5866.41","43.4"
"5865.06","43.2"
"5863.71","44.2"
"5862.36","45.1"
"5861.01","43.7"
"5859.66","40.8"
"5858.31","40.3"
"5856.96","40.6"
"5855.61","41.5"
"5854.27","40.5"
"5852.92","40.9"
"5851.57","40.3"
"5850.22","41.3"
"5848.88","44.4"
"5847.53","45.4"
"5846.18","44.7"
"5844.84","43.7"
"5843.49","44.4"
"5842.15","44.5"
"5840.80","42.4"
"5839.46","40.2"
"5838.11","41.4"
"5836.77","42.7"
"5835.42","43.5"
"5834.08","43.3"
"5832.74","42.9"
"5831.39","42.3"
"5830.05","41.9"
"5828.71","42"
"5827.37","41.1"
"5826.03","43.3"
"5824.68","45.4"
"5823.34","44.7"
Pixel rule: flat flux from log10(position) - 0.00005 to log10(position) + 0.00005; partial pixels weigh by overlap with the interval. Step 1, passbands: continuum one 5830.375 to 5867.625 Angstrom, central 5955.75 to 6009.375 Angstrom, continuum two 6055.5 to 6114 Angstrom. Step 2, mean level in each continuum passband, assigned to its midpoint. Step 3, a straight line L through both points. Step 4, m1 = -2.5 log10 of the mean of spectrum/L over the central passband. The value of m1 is 0.16 mag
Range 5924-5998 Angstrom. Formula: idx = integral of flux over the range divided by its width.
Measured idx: 41.8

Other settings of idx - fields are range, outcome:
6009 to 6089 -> 46.8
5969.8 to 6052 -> 41.7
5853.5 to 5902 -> 46.4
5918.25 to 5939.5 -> 41.6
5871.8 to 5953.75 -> 43.9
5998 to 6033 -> 40.7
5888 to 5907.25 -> 39.6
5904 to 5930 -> 41.5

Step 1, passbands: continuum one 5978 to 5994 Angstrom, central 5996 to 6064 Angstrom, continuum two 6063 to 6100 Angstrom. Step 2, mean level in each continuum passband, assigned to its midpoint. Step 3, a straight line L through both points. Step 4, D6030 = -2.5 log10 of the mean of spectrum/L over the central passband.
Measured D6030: 0.20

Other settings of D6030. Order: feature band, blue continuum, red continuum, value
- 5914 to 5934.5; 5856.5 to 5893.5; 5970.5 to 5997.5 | 0.13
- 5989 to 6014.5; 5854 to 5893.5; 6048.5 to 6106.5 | 0.23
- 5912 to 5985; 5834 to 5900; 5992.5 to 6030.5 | 0.03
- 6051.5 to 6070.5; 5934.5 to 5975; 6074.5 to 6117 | 0.27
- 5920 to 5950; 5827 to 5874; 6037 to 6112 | 0.13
